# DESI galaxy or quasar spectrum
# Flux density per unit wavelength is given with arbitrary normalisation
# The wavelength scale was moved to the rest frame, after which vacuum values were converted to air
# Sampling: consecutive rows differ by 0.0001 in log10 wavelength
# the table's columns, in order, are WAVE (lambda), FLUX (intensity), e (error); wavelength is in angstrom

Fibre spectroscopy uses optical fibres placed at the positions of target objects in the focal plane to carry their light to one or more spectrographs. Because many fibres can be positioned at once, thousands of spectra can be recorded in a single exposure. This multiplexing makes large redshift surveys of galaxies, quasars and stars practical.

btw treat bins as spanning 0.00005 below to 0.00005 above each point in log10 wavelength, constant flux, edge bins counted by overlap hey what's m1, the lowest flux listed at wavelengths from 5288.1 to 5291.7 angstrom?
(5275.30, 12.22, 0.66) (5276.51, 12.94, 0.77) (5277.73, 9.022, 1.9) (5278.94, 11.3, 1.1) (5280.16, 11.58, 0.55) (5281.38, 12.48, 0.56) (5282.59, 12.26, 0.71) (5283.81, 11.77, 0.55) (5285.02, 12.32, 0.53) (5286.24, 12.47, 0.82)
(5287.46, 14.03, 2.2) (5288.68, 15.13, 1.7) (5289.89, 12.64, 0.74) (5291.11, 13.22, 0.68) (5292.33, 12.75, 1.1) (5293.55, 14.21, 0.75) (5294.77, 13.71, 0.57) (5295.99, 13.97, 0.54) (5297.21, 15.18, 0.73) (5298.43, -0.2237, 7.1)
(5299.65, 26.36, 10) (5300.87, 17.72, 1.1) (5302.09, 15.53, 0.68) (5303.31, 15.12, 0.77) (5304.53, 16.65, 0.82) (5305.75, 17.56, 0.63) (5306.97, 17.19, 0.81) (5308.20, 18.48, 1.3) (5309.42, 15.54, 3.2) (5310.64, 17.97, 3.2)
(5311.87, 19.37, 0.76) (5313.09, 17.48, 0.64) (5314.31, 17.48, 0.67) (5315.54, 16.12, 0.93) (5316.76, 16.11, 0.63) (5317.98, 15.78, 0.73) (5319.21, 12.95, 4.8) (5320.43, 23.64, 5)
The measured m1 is 12.64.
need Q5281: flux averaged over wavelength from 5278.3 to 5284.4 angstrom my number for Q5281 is 11.9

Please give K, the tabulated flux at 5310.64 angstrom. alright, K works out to 17.97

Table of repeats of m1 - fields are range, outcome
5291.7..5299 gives -0.2237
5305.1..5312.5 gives 15.54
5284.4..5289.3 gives 12.32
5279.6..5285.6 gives 11.58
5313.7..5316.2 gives 16.12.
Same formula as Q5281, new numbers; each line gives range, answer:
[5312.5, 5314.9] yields 17.5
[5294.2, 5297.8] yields 14.3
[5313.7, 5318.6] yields 16.4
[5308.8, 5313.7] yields 17.6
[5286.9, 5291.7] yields 13.8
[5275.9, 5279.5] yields 11.1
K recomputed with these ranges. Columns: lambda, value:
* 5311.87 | 19.37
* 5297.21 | 15.18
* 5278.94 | 11.3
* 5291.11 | 13.22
